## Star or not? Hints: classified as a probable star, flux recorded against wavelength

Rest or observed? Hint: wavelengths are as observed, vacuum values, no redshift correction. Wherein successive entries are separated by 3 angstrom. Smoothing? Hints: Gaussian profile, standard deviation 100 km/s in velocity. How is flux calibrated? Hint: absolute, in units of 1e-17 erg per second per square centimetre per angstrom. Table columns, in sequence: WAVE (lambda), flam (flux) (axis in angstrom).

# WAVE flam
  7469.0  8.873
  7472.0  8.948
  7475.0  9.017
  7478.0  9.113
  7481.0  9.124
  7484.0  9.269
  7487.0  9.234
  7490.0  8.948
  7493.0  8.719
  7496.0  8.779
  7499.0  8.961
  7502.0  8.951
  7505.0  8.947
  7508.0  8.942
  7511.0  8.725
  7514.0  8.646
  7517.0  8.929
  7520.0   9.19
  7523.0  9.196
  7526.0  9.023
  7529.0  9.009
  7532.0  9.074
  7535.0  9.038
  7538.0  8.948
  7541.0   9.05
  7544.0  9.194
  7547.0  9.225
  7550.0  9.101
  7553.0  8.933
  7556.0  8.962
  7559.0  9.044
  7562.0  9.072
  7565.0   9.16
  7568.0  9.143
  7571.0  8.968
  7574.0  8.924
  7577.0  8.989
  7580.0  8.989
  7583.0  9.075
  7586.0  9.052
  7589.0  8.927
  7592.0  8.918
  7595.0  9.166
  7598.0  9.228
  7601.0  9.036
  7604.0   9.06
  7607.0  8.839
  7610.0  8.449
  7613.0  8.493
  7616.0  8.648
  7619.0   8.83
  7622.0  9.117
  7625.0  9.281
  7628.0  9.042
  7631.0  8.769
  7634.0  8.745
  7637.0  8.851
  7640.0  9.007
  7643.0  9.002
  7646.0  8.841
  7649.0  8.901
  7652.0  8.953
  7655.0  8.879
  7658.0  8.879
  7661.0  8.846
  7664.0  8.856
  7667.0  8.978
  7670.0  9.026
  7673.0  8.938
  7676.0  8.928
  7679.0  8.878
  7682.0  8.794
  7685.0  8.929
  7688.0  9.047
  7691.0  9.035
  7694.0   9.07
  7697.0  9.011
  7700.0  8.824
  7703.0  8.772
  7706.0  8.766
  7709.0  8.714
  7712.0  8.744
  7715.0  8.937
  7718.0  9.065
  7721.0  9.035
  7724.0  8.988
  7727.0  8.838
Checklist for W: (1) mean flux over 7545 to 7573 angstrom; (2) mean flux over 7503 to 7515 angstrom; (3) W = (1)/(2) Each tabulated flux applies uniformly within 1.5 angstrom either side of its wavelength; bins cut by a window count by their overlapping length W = 1.03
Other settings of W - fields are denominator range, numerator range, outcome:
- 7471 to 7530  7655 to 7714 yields 0.99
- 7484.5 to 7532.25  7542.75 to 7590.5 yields 1.01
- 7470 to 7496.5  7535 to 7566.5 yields 1.00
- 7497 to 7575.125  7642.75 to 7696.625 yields 0.99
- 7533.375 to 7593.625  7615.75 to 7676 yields 0.99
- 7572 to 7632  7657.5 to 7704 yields 1.00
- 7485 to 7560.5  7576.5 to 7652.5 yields 0.99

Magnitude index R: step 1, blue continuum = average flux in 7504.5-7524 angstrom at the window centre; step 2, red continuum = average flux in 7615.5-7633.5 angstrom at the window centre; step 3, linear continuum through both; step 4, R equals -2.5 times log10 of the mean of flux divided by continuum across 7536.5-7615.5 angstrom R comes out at -0.01 mag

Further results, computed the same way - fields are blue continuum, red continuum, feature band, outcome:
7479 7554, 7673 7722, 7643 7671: 0.00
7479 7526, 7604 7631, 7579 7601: -0.02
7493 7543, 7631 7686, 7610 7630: 0.01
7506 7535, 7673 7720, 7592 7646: 0.00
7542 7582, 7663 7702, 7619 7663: 0.01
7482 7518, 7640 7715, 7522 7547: -0.02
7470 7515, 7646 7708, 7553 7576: -0.01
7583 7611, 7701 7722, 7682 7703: -0.01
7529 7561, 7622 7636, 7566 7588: 0.00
